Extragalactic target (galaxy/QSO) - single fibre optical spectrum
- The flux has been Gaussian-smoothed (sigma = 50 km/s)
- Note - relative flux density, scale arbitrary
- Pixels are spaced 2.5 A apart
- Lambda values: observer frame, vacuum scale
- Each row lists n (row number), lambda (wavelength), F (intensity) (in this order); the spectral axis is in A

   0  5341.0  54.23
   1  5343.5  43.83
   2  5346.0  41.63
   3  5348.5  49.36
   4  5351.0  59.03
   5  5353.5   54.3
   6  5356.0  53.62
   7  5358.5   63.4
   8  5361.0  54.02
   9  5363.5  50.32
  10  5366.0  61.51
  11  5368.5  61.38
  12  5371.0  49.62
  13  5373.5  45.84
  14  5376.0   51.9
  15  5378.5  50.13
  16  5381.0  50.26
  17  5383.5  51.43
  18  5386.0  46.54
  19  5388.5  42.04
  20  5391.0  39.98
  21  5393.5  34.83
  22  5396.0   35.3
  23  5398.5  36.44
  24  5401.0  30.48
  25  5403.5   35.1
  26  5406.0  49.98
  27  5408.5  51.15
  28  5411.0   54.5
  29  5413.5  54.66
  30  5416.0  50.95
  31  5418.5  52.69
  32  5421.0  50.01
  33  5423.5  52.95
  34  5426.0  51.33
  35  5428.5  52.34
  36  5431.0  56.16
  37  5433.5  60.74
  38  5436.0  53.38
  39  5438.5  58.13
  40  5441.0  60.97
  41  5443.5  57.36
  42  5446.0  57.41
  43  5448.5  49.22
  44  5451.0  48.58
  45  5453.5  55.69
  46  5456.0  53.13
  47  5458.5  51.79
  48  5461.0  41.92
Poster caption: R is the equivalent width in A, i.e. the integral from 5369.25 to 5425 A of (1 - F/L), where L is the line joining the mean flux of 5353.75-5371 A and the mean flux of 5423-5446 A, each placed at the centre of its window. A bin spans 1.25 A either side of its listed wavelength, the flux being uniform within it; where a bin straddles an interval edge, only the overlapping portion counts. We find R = 9.9 A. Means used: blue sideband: 56.6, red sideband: 56.1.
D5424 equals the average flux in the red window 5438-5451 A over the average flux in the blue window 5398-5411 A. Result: 1.32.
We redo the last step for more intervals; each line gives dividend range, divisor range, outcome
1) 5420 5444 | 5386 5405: 1.49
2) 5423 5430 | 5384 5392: 1.19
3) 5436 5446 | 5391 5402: 1.66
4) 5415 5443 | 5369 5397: 1.19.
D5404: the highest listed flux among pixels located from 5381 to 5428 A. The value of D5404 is 54.66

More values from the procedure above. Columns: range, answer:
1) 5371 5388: 51.9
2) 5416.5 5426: 52.95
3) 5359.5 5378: 61.51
